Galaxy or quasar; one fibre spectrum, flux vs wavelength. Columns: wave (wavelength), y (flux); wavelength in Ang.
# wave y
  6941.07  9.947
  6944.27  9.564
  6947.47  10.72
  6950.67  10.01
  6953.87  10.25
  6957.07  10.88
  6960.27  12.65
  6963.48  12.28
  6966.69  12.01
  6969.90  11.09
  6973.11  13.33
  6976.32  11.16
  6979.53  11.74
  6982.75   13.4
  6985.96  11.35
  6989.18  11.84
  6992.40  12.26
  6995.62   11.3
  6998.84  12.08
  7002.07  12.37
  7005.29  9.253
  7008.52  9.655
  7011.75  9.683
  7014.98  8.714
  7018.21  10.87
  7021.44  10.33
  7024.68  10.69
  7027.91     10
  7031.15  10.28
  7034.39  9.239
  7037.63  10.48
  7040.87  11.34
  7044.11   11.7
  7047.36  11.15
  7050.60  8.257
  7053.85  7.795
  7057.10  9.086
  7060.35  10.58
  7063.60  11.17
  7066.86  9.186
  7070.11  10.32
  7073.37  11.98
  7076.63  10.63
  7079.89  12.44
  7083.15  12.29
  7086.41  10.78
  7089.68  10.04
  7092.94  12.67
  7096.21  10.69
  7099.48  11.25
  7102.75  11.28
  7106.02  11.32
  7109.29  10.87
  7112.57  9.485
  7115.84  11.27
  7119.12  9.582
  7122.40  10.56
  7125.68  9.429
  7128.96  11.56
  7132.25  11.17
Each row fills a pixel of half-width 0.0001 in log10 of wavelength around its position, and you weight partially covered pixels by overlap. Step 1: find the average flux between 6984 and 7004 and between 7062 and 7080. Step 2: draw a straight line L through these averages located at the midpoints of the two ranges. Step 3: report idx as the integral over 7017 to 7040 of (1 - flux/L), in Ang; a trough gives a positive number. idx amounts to 2.2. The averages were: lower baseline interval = 11.9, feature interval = 10.3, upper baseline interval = 10.8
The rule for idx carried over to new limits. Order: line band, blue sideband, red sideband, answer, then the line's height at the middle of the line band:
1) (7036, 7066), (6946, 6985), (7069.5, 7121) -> 2.96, 11.3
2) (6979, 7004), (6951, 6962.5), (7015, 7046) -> -2.71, 10.8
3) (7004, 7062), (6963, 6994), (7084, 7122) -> 7.88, 11.5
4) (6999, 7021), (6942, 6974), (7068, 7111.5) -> 1.92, 11.2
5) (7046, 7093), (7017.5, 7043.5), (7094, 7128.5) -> 0.24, 10.5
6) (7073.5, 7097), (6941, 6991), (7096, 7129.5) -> -1.40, 10.8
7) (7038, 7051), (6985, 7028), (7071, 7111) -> 0.23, 11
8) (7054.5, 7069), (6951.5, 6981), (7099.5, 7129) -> 1.45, 11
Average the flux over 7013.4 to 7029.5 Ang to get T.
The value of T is 10.1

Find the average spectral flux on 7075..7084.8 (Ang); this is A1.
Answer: 11.8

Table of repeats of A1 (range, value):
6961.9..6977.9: 12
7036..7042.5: 10.9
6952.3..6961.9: 11.3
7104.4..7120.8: 10.5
